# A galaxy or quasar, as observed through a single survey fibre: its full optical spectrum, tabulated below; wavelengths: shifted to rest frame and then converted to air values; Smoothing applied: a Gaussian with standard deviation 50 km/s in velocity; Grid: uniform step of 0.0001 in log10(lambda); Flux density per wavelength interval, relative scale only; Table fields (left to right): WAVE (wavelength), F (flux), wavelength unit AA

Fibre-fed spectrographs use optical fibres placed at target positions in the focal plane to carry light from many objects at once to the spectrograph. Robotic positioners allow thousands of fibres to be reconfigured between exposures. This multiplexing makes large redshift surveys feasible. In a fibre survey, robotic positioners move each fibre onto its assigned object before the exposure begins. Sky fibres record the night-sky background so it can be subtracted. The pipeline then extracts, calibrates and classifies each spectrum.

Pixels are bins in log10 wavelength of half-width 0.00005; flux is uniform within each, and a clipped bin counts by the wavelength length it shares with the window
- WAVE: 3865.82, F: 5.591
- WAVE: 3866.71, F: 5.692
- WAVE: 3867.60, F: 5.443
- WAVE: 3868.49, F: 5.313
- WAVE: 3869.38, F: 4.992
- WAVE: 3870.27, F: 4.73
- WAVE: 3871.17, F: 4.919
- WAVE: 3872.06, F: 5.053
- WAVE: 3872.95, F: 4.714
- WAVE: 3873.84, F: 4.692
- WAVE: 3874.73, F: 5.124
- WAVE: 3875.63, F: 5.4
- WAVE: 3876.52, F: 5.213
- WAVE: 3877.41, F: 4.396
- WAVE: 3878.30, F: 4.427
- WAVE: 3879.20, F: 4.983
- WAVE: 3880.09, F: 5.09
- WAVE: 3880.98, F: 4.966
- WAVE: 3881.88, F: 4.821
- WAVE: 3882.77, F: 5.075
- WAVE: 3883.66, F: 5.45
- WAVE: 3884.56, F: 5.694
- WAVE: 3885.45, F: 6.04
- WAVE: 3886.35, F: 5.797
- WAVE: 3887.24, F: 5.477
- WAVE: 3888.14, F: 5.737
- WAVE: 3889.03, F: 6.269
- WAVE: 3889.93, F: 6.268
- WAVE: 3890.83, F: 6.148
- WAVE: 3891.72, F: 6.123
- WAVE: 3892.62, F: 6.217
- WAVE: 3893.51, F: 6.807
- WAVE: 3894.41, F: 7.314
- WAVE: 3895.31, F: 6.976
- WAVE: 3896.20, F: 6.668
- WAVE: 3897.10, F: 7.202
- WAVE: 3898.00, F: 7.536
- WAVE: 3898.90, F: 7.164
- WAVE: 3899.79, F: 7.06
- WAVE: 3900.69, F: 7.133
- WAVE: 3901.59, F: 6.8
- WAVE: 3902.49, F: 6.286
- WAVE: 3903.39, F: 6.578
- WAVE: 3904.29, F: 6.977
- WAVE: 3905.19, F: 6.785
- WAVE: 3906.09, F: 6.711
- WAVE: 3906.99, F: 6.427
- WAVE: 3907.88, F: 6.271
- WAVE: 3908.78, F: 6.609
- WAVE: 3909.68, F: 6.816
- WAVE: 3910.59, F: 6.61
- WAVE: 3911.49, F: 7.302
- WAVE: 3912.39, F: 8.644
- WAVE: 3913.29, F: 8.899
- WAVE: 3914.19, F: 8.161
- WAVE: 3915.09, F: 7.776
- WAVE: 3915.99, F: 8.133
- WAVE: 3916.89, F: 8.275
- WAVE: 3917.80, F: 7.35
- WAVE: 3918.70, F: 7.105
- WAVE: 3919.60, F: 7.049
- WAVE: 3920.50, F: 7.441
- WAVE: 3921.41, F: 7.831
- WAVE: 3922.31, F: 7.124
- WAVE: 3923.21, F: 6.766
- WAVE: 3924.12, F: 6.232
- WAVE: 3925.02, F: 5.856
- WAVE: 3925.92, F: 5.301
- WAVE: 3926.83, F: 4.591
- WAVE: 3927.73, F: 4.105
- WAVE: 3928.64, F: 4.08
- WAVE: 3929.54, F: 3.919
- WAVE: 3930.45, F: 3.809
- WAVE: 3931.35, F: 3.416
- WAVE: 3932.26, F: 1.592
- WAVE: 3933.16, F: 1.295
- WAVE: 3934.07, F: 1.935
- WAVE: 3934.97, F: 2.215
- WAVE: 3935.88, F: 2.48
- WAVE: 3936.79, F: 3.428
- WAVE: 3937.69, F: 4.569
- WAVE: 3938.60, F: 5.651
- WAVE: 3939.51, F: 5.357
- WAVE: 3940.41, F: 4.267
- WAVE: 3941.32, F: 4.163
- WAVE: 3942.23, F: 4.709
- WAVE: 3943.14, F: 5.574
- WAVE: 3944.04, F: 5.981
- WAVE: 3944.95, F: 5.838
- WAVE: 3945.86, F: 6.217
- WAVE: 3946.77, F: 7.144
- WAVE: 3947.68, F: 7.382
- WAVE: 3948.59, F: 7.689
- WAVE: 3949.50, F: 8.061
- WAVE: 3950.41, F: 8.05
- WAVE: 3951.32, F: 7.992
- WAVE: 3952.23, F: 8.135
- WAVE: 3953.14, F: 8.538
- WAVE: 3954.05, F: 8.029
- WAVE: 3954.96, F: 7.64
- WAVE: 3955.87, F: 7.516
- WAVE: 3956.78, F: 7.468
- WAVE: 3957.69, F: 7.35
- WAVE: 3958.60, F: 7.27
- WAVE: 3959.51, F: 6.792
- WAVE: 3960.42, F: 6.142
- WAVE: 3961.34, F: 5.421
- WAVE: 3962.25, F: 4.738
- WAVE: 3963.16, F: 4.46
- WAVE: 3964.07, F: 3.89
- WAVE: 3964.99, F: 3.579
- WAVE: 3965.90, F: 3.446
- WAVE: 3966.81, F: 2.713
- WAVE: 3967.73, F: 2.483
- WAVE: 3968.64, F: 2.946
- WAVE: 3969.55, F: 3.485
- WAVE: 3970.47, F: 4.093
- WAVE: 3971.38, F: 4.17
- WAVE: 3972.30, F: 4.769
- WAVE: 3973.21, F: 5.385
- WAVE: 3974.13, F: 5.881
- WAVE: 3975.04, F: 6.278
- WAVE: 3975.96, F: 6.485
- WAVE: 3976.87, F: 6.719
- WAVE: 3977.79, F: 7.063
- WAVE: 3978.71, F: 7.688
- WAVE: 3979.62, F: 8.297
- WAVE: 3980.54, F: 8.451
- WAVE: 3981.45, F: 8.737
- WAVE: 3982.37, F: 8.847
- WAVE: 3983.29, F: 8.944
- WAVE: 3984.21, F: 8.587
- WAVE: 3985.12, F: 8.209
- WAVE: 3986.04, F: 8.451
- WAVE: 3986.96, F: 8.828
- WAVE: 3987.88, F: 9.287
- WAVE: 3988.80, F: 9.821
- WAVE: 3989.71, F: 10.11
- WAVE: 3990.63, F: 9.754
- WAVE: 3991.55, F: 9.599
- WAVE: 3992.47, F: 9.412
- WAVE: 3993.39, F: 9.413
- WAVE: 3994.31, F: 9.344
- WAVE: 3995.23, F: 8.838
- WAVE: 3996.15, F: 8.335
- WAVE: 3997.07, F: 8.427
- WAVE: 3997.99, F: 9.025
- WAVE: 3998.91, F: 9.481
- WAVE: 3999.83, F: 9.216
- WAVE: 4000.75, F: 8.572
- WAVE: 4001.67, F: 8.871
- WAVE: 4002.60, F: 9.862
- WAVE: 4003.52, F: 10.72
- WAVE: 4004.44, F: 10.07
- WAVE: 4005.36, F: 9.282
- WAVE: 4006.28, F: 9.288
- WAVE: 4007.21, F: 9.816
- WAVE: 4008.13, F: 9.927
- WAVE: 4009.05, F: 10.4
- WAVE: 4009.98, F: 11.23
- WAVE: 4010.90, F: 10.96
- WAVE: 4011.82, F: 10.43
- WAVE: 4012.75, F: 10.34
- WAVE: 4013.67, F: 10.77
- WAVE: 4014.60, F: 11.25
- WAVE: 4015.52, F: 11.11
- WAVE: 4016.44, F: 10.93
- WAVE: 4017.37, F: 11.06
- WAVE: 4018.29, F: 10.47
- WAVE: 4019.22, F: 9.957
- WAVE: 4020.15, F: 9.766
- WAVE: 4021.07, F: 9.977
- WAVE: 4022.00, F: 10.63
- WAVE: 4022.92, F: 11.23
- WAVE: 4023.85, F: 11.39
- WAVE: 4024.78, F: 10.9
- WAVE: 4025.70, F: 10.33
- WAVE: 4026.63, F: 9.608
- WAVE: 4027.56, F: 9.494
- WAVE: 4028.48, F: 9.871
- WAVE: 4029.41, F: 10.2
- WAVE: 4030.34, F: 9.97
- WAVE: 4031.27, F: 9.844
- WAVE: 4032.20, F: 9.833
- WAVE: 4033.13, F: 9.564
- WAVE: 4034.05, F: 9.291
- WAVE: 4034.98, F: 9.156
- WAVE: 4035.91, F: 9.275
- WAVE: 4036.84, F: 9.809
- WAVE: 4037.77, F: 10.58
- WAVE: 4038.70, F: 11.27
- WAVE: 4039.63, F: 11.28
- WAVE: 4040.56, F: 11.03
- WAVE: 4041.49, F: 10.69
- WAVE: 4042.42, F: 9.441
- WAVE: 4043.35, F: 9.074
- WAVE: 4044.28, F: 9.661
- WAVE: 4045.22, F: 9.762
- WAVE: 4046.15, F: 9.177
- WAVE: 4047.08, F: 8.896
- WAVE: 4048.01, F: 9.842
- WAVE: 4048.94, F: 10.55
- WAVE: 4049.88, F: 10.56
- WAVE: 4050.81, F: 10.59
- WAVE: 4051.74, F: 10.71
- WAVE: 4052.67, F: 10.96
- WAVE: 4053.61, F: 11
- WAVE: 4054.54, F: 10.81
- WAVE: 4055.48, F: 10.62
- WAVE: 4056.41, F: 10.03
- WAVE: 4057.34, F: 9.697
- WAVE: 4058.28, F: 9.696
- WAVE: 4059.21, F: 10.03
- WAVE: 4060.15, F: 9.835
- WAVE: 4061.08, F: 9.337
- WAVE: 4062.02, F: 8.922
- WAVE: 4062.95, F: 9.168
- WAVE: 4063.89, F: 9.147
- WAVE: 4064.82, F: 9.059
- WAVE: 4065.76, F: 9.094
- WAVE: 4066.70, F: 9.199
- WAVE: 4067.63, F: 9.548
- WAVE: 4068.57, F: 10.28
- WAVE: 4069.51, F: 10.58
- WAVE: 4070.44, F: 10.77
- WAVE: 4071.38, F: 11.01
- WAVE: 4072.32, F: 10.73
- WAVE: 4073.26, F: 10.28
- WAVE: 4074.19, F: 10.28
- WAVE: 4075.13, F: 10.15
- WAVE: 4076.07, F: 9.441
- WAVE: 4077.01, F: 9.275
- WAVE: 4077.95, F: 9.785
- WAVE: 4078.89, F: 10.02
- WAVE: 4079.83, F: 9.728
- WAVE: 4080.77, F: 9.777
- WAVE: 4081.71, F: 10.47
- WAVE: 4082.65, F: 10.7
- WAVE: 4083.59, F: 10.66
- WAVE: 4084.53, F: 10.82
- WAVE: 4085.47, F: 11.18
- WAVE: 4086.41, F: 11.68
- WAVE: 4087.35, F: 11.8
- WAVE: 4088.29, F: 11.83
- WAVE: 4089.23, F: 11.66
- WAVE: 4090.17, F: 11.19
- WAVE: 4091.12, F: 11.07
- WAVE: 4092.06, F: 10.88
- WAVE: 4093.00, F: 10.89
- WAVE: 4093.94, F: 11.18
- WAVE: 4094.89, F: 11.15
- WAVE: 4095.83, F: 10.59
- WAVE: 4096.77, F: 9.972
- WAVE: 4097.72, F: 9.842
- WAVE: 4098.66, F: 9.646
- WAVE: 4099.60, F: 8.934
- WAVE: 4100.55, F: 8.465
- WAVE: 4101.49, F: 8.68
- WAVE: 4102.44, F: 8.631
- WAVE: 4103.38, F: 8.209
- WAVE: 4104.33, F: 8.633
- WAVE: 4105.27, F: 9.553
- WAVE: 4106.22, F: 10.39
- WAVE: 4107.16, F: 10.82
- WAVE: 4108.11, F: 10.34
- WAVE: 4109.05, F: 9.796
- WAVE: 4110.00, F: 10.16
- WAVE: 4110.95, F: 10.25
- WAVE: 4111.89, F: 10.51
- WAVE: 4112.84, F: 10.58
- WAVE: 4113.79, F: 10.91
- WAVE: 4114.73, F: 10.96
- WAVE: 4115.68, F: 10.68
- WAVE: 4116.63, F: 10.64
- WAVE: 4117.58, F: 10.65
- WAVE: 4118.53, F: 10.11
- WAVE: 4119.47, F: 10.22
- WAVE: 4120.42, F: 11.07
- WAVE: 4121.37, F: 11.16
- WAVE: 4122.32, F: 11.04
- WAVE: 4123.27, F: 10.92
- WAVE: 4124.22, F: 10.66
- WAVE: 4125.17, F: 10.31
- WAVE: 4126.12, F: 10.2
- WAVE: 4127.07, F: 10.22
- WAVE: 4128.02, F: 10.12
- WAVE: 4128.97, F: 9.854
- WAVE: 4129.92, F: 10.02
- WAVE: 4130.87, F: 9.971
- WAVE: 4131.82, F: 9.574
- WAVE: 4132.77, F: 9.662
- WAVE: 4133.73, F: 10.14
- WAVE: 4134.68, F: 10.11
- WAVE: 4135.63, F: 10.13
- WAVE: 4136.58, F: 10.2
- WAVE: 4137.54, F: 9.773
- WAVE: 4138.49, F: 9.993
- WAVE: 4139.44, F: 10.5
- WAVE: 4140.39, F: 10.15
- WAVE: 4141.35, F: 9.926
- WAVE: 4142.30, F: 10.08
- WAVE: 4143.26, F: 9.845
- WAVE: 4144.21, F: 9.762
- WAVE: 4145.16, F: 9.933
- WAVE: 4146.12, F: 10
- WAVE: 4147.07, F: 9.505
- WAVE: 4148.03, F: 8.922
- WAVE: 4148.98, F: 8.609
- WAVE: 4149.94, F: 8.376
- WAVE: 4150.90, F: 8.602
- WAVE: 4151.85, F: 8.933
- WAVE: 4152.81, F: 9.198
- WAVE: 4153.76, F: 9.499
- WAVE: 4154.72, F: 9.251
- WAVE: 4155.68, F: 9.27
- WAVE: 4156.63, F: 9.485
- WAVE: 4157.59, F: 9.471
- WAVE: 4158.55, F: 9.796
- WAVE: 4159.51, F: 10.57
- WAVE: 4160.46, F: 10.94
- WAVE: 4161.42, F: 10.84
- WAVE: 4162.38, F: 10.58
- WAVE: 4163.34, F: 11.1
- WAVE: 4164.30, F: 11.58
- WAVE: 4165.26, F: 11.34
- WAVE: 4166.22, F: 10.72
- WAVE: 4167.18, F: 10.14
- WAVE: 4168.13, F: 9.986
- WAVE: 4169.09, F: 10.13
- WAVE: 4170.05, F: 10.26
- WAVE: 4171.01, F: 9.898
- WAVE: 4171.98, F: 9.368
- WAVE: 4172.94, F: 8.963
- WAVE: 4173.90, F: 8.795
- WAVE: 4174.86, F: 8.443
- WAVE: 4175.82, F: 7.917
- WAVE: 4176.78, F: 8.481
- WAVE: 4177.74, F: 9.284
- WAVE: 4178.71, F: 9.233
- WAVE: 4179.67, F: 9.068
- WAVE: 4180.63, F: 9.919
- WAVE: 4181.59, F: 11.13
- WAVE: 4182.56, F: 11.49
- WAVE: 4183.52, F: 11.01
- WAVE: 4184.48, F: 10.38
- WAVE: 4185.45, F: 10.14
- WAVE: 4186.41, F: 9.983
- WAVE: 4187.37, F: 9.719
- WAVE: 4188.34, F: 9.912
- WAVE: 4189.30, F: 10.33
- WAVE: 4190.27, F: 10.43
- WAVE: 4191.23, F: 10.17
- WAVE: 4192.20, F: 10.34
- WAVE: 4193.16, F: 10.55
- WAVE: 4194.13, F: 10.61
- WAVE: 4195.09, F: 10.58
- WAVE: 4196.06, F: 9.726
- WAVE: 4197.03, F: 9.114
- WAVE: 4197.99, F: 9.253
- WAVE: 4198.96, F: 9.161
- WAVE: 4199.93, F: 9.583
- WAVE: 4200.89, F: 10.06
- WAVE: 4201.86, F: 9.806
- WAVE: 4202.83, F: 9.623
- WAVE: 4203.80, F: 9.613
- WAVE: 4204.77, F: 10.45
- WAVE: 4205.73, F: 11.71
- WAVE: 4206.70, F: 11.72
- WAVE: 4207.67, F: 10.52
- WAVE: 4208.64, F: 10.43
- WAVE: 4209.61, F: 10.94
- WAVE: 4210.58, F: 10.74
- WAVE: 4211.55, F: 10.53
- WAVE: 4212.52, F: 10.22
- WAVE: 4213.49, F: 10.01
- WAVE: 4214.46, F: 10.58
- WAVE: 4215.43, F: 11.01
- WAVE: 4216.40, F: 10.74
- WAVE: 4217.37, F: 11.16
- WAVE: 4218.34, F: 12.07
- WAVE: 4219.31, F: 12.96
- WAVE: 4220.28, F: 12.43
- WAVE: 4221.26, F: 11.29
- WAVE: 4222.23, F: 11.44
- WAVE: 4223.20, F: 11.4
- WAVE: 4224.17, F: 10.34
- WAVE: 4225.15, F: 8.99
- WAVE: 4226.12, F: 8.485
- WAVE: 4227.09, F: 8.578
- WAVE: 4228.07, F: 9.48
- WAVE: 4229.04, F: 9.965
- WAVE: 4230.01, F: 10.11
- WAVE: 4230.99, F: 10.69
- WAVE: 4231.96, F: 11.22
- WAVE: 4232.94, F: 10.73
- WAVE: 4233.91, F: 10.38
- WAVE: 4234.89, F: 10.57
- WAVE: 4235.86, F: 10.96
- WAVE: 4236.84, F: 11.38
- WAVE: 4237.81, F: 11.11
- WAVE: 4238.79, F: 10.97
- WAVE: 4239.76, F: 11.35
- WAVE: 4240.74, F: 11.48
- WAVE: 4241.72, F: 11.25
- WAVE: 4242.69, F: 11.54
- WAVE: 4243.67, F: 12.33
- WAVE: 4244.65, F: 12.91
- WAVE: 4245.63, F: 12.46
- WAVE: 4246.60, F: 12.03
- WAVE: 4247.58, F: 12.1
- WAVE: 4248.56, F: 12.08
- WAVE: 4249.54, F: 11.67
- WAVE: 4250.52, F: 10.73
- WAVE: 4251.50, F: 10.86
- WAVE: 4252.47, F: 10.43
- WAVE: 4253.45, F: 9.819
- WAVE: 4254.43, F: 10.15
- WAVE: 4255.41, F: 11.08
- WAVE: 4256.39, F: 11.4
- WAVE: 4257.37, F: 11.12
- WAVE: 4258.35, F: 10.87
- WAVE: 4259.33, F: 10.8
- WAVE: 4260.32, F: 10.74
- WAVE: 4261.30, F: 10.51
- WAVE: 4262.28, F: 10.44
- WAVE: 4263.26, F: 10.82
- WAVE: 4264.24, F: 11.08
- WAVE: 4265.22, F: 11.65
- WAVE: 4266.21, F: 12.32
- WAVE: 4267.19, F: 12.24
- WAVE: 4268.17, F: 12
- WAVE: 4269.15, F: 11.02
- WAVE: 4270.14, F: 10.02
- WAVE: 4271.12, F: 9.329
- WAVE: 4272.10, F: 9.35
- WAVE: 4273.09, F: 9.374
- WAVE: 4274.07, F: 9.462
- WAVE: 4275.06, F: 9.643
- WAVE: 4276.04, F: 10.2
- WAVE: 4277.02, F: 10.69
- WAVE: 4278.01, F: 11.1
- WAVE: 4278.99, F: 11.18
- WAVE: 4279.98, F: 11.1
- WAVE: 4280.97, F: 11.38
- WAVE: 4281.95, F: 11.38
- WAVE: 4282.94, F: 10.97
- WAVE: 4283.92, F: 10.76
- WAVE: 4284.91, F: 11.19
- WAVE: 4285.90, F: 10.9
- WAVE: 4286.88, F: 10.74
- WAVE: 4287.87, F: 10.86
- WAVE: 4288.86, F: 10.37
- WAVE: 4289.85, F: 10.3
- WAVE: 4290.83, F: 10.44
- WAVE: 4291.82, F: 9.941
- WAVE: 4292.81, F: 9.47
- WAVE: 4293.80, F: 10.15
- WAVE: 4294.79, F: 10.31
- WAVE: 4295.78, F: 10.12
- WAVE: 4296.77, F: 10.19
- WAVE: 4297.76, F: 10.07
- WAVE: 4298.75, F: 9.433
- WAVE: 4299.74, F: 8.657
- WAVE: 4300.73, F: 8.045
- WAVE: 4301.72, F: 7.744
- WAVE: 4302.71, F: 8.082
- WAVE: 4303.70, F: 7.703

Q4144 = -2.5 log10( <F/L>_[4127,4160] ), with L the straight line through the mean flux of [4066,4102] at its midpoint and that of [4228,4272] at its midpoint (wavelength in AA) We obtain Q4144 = 0.10 mag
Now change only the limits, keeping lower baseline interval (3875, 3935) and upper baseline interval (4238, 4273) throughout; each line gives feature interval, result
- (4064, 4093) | -0.213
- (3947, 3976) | 0.161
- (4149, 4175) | -0.005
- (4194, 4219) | 0.004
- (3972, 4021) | -0.230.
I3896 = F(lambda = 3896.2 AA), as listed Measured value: 6.668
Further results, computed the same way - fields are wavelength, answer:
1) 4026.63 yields 9.608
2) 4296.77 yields 10.19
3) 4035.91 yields 9.275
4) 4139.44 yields 10.5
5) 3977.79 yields 7.063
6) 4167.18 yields 10.14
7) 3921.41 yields 7.831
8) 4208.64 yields 10.43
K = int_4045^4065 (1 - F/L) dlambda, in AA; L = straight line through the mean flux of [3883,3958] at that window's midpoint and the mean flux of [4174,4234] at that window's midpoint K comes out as -4.4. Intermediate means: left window 6.23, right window 10.3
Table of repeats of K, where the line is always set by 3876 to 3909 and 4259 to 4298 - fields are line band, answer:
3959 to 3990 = 3.5 AA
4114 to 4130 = -3.2 AA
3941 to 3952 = 0.2 AA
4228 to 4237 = -0.4 AA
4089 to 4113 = -4.2 AA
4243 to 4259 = -1.7 AA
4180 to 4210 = -1.9 AA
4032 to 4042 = -3.0 AA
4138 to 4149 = -0.9 AA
